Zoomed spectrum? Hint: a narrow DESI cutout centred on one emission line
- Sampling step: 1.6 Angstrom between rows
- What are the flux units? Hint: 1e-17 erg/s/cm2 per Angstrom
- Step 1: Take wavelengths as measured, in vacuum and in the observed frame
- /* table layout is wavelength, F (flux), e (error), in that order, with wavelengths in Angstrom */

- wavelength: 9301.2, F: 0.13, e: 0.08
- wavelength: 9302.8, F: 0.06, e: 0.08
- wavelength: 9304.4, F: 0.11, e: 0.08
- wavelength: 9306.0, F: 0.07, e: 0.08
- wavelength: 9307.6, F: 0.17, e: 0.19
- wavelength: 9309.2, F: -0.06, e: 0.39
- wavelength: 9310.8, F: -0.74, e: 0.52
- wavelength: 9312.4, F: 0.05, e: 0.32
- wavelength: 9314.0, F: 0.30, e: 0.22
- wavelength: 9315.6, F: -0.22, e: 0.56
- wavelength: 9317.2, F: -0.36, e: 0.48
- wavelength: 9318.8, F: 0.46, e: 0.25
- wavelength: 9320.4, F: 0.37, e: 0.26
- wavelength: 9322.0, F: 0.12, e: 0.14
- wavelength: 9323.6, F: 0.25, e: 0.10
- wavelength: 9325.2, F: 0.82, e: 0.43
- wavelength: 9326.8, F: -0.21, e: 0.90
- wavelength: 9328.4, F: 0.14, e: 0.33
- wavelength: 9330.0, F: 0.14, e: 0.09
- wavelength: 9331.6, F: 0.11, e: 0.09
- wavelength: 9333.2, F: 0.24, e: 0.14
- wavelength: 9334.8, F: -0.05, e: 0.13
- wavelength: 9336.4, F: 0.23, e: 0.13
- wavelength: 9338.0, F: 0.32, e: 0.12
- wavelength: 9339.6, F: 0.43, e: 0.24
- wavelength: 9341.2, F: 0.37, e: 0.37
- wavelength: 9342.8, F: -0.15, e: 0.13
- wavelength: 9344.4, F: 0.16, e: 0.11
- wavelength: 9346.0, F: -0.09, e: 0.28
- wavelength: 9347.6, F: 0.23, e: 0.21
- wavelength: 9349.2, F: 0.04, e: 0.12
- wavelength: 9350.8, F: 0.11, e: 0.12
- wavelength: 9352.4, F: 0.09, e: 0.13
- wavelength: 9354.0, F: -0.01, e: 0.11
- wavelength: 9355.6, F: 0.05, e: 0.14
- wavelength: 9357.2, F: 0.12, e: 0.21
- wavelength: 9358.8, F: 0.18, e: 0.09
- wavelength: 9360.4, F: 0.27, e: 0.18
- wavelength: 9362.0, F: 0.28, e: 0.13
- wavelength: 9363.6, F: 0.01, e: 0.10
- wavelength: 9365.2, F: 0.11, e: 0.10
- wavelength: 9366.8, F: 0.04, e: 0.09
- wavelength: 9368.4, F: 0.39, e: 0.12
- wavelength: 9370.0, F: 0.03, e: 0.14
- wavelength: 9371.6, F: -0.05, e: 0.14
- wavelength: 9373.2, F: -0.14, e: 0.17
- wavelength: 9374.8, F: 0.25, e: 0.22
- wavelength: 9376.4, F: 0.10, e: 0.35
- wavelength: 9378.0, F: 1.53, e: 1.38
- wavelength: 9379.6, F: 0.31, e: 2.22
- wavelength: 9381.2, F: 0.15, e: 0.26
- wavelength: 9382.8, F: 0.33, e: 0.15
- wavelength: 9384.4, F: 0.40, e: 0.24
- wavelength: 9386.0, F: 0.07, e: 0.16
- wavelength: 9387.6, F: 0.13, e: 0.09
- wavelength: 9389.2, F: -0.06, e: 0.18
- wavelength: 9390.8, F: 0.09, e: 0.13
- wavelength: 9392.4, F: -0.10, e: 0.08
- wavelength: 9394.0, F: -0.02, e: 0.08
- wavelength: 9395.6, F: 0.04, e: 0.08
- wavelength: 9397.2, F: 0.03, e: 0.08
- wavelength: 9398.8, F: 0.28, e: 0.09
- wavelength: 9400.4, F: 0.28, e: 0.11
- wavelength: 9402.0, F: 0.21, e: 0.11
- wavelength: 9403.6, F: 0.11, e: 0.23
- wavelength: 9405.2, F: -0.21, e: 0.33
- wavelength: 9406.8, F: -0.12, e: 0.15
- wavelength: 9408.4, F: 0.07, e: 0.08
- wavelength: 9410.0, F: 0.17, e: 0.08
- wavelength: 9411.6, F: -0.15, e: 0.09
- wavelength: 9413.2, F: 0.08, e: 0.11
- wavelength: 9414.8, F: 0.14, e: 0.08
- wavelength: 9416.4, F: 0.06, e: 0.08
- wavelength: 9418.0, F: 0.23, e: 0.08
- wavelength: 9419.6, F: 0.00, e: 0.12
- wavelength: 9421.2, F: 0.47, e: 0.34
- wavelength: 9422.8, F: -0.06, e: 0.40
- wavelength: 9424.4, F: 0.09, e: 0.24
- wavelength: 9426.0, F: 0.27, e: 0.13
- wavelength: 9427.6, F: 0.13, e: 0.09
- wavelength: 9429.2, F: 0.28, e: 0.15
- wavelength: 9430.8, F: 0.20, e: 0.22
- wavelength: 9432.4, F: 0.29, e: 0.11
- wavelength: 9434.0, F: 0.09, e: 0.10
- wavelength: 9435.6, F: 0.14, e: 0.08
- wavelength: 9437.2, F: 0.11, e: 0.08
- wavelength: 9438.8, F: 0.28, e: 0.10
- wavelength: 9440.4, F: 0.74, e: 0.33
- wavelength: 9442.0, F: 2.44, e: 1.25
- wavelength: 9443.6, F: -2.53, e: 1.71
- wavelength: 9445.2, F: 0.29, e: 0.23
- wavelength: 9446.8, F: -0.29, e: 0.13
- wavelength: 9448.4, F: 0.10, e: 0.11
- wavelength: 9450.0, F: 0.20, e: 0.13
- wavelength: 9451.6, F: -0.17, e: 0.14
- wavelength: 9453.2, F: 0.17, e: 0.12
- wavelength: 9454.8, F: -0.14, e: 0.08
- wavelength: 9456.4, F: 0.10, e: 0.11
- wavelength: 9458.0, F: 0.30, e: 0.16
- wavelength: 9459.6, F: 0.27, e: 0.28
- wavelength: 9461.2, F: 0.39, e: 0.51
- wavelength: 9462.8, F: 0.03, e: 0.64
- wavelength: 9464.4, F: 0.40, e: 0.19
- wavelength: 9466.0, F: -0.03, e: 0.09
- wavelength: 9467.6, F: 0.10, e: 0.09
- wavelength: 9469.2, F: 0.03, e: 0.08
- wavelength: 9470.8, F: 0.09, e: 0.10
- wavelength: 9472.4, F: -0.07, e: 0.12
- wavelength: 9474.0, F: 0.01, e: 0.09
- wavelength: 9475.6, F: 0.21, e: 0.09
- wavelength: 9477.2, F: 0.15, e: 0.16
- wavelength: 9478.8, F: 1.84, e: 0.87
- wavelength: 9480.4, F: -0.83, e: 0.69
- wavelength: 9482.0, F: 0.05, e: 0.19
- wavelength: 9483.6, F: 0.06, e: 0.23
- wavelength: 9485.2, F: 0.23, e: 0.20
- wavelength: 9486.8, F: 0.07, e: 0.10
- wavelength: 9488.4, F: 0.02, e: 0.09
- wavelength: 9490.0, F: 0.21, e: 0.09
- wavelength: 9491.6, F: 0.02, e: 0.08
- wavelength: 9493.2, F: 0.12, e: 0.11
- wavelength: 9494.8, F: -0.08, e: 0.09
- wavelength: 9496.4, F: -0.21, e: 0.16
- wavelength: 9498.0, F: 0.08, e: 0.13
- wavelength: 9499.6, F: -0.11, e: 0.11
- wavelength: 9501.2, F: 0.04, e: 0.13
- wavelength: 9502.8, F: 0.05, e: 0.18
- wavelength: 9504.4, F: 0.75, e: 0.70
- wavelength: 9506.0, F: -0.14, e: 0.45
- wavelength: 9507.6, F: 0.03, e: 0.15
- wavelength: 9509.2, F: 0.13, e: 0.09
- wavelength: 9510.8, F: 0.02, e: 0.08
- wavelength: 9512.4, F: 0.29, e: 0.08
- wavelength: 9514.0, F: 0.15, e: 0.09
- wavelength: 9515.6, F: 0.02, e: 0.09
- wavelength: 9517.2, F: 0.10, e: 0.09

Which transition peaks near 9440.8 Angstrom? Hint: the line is H-gamma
